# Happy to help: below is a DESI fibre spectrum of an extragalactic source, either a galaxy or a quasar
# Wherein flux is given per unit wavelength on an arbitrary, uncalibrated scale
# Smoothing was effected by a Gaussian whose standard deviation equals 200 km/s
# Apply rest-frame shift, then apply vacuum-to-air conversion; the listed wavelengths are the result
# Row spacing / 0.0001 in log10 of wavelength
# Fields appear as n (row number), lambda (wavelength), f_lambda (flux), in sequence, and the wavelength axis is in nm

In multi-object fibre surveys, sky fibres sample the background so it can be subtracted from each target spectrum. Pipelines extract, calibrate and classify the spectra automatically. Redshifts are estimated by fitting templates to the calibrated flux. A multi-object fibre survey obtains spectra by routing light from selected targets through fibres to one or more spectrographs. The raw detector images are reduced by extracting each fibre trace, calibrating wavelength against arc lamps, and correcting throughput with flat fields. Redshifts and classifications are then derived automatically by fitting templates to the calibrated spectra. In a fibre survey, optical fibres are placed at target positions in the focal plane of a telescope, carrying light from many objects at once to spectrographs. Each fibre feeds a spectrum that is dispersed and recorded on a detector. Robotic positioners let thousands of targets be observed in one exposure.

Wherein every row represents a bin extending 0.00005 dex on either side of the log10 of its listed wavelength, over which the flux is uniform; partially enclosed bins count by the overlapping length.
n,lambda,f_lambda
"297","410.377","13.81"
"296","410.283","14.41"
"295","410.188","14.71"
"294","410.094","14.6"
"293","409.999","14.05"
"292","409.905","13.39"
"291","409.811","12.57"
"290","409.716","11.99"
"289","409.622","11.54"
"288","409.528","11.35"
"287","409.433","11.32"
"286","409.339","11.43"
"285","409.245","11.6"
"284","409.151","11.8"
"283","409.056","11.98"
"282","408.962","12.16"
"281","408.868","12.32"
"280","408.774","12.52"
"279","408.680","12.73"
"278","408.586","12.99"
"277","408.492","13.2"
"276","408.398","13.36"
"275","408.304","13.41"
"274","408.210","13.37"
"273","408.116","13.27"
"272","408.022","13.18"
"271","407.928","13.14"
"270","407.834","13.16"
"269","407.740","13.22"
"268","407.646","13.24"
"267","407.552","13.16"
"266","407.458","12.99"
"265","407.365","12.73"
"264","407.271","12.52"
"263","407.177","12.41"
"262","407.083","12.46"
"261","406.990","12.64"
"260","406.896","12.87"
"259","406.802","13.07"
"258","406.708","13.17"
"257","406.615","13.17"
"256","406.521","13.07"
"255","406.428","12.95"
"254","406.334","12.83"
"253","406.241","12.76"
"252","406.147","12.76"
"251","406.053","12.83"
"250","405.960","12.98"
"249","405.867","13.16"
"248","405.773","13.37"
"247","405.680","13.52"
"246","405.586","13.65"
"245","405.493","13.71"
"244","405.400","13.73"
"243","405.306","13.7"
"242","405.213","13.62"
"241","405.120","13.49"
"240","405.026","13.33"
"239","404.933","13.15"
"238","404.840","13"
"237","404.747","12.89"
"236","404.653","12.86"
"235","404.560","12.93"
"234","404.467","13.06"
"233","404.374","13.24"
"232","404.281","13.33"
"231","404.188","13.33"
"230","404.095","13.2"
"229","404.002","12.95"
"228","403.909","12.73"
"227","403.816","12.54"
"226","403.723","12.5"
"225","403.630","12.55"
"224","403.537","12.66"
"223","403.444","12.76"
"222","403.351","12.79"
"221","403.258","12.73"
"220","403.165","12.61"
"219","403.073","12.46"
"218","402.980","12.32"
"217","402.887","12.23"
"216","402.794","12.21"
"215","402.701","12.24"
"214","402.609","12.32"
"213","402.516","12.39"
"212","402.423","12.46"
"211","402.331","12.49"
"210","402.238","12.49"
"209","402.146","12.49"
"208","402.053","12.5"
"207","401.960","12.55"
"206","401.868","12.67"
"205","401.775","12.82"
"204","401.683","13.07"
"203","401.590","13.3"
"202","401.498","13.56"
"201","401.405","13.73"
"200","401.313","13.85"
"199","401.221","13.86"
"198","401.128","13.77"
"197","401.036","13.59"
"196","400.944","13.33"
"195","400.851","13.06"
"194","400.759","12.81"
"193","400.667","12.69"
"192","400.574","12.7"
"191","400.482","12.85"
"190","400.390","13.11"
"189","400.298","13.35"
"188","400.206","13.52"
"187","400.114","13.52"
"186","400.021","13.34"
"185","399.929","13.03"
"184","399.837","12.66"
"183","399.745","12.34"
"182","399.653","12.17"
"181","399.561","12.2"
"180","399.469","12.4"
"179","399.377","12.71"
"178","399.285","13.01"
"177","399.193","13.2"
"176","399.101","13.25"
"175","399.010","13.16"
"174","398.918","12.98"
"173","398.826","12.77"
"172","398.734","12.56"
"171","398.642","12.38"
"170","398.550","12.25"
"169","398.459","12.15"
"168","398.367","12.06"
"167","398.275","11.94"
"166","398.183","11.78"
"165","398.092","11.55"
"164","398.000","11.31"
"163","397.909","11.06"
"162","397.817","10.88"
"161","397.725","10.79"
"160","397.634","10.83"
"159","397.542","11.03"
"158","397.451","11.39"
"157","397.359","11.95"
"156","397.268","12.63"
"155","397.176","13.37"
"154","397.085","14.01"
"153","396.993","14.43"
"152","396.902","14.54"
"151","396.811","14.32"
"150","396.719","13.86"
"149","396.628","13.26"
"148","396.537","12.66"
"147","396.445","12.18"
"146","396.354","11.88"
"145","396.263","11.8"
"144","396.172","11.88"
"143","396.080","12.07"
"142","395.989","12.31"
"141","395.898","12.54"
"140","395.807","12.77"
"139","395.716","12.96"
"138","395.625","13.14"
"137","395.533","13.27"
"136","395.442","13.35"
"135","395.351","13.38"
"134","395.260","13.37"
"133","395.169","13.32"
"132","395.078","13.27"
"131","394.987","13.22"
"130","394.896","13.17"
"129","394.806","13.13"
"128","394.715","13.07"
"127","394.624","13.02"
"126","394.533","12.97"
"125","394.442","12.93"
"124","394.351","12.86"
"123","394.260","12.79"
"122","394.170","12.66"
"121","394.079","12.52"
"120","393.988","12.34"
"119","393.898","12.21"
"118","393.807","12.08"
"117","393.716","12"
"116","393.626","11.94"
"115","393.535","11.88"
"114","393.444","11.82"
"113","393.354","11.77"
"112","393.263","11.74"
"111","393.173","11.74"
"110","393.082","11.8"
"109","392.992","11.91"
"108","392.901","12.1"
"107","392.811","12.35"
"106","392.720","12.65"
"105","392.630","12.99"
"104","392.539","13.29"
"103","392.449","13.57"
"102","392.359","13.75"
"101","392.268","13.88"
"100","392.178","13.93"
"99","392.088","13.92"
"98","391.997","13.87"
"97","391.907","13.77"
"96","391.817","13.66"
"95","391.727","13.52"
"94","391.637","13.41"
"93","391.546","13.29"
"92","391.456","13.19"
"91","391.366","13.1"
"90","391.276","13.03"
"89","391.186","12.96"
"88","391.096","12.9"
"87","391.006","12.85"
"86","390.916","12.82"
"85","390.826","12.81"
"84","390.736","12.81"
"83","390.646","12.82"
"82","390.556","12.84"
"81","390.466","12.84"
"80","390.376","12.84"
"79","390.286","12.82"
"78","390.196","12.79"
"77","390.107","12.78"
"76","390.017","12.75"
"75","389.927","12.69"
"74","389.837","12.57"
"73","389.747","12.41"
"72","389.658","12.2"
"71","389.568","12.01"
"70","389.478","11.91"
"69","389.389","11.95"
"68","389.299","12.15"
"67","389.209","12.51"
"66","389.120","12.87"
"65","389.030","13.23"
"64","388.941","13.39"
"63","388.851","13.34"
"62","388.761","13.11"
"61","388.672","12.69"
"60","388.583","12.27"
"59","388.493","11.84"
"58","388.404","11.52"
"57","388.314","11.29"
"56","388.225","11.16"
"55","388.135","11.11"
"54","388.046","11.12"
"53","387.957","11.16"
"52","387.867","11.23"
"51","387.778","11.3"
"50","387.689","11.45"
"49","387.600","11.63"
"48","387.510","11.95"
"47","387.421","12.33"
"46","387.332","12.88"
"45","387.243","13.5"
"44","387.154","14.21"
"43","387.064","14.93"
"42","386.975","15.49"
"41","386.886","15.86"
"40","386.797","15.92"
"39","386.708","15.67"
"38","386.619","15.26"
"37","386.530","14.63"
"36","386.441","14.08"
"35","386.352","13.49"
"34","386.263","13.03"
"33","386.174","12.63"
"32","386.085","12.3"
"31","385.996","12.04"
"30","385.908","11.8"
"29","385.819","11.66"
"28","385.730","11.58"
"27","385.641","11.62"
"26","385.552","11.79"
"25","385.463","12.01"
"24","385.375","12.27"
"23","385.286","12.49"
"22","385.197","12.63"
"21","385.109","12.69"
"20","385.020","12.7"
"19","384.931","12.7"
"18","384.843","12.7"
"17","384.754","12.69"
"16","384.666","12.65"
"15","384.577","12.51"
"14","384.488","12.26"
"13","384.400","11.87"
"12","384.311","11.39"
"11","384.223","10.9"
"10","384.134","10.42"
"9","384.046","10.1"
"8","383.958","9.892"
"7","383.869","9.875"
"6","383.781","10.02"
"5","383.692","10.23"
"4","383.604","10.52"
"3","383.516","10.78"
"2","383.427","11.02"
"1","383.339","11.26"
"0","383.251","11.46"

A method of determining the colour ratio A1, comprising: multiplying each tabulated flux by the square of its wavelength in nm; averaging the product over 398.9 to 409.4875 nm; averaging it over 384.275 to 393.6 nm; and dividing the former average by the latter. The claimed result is 1.09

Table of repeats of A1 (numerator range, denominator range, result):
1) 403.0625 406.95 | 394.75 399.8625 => 1.08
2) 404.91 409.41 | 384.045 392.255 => 1.12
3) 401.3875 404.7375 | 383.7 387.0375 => 1.11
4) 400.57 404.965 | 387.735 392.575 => 1.08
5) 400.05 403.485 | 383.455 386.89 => 1.14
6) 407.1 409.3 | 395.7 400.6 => 1.07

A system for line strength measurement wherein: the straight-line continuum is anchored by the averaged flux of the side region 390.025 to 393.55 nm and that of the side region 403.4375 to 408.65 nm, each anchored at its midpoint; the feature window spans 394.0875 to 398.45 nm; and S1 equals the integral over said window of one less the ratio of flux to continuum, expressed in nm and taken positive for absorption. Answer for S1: 0.12 nm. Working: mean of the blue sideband 12.9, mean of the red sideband 13.1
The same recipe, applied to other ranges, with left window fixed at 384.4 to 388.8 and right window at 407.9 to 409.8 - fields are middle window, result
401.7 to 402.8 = 0.00 nm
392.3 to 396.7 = -0.01 nm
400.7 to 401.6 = -0.07 nm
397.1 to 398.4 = 0.09 nm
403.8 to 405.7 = -0.12 nm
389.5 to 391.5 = -0.02 nm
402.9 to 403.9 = -0.01 nm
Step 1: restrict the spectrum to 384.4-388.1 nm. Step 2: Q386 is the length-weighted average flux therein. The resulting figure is 12.8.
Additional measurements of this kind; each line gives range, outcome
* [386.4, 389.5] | 12.9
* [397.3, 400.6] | 12.3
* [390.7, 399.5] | 12.7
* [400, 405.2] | 12.9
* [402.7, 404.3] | 12.7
